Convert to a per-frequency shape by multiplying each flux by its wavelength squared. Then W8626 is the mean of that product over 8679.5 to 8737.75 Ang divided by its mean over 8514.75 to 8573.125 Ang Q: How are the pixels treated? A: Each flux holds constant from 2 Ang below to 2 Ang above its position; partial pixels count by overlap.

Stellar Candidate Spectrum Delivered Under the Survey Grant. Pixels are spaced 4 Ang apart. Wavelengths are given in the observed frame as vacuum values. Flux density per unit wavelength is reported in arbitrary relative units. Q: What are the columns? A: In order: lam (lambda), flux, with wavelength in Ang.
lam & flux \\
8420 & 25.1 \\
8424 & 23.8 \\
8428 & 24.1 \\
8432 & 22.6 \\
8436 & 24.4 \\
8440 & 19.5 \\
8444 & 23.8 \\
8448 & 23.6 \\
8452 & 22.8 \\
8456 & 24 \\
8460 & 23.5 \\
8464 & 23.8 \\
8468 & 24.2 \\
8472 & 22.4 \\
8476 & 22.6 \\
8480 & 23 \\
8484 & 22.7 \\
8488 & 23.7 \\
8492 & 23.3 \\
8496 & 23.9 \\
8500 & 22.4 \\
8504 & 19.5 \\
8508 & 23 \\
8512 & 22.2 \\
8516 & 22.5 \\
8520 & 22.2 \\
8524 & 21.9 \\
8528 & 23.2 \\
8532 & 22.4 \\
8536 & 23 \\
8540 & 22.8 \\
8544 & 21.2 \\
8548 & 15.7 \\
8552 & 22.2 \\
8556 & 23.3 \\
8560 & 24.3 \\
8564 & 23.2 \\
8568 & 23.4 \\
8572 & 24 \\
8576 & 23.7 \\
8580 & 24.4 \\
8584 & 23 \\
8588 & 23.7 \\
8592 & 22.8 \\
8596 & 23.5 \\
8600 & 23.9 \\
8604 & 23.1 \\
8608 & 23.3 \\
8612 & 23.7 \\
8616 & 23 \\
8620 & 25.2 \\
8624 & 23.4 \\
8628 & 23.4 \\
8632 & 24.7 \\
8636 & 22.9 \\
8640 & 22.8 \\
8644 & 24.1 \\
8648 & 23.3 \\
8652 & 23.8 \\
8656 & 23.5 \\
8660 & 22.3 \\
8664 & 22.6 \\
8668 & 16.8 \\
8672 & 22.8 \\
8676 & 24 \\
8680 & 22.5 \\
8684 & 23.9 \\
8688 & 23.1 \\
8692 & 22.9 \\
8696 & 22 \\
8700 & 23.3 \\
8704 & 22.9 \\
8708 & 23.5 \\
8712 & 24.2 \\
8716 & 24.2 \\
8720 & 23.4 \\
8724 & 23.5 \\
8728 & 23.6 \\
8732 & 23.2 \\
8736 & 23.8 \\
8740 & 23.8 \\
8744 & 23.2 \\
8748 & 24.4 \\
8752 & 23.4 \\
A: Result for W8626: 1.09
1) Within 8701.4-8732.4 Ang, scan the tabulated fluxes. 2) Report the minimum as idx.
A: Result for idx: 22.9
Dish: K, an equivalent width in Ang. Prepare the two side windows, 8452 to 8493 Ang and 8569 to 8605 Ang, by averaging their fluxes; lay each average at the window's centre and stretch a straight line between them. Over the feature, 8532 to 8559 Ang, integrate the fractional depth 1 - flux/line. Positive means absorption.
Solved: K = 2.2 Ang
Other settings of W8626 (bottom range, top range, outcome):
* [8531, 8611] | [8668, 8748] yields 1.05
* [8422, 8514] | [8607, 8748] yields 1.06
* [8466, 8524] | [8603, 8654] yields 1.07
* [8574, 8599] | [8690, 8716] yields 1.01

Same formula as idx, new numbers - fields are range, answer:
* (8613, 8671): 16.8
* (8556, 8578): 23.2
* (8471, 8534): 19.5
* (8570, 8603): 22.8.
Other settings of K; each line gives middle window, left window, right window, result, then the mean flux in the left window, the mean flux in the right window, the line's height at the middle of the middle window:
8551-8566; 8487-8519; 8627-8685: -0.4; 22.5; 22.9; 22.6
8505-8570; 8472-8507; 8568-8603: 2.5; 22.6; 23.6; 23.1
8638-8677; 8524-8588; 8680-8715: 0.8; 22.7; 23.2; 23.1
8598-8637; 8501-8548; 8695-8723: -1.7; 21.9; 23.4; 22.7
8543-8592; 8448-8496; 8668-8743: 1.2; 23.3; 23.2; 23.3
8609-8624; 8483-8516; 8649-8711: -0.8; 22.6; 22.7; 22.7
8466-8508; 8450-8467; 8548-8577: 1.1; 23.6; 22.9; 23.4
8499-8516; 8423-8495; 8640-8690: 0.9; 23.2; 22.7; 23.1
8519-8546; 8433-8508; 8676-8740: 0.8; 22.9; 23.4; 23.1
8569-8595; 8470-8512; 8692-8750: -0.7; 22.6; 23.5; 23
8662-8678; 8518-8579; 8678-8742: 1.1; 22.5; 23.4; 23.1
